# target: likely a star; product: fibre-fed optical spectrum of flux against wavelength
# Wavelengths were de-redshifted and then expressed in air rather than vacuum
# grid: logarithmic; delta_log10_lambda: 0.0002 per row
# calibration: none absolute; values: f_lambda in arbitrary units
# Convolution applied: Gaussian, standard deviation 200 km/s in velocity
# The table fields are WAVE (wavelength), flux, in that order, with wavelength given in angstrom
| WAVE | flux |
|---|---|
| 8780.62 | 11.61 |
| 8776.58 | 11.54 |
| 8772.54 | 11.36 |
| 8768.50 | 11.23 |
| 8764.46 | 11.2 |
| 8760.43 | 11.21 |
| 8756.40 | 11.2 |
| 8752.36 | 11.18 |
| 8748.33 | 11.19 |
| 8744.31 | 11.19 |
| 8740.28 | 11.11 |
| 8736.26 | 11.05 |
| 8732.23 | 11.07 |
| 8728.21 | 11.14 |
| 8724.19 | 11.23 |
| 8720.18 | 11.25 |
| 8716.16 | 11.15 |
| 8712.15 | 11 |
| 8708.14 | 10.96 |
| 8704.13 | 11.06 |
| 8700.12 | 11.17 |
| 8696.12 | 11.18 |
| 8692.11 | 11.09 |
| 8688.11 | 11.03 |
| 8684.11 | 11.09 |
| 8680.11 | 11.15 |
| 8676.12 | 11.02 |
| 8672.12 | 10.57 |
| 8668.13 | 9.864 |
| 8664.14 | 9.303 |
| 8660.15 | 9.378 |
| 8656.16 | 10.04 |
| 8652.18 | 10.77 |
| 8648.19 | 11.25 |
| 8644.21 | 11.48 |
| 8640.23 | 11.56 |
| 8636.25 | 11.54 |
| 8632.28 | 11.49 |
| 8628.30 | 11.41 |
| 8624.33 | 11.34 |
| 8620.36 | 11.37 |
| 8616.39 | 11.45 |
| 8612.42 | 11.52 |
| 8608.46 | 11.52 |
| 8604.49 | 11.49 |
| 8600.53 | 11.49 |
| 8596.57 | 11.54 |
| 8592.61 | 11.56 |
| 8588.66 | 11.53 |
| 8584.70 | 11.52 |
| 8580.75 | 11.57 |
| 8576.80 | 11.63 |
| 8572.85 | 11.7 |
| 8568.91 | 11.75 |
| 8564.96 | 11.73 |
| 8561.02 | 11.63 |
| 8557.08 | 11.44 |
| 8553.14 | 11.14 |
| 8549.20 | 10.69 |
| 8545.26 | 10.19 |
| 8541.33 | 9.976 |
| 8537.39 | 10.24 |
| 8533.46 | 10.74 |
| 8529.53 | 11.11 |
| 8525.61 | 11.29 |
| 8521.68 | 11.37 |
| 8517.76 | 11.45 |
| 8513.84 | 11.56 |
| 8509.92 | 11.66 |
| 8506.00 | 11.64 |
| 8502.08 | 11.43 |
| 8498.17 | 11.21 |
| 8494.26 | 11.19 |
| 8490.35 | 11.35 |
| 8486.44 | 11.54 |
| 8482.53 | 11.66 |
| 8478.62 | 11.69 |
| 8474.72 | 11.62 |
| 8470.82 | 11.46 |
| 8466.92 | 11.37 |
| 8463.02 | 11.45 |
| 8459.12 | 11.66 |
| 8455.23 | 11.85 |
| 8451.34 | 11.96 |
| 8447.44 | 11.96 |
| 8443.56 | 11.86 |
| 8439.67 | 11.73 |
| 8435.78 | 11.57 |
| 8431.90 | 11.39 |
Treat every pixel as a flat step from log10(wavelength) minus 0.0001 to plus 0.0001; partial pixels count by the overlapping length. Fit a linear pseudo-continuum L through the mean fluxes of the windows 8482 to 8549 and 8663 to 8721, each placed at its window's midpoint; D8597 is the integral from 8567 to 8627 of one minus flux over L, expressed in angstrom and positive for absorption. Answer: -2.82 angstrom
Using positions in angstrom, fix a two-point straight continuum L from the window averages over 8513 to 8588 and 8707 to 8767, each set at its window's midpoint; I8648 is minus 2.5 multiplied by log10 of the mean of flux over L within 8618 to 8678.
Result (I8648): 0.03 mag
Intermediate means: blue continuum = 11.2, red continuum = 11.1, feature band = 10.8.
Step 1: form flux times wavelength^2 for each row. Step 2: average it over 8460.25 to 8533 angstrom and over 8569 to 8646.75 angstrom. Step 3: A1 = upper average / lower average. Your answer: 1.03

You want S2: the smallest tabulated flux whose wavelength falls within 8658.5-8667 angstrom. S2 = 9.303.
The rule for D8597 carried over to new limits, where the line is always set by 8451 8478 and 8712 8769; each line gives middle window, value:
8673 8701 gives 0.4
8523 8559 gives 2.3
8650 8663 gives 1.5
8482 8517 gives 0.3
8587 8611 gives -0.3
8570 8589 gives -0.3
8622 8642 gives -0.2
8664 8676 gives 1.2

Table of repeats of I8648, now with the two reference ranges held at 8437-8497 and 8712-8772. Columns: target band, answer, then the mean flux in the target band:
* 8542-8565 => 0.04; 11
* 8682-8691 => 0.02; 11.1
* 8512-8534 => 0.02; 11.3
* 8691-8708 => 0.01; 11.1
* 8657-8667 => 0.19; 9.46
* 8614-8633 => 0.00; 11.4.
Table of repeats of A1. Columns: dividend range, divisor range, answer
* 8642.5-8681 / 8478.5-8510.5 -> 0.95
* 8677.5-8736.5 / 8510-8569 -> 1.04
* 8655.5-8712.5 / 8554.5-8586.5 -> 0.94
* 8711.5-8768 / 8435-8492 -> 1.02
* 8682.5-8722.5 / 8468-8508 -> 1.02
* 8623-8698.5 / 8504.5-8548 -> 1.02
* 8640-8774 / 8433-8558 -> 1.01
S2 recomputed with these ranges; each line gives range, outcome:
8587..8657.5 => 10.04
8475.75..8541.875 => 9.976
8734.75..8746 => 11.05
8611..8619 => 11.45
